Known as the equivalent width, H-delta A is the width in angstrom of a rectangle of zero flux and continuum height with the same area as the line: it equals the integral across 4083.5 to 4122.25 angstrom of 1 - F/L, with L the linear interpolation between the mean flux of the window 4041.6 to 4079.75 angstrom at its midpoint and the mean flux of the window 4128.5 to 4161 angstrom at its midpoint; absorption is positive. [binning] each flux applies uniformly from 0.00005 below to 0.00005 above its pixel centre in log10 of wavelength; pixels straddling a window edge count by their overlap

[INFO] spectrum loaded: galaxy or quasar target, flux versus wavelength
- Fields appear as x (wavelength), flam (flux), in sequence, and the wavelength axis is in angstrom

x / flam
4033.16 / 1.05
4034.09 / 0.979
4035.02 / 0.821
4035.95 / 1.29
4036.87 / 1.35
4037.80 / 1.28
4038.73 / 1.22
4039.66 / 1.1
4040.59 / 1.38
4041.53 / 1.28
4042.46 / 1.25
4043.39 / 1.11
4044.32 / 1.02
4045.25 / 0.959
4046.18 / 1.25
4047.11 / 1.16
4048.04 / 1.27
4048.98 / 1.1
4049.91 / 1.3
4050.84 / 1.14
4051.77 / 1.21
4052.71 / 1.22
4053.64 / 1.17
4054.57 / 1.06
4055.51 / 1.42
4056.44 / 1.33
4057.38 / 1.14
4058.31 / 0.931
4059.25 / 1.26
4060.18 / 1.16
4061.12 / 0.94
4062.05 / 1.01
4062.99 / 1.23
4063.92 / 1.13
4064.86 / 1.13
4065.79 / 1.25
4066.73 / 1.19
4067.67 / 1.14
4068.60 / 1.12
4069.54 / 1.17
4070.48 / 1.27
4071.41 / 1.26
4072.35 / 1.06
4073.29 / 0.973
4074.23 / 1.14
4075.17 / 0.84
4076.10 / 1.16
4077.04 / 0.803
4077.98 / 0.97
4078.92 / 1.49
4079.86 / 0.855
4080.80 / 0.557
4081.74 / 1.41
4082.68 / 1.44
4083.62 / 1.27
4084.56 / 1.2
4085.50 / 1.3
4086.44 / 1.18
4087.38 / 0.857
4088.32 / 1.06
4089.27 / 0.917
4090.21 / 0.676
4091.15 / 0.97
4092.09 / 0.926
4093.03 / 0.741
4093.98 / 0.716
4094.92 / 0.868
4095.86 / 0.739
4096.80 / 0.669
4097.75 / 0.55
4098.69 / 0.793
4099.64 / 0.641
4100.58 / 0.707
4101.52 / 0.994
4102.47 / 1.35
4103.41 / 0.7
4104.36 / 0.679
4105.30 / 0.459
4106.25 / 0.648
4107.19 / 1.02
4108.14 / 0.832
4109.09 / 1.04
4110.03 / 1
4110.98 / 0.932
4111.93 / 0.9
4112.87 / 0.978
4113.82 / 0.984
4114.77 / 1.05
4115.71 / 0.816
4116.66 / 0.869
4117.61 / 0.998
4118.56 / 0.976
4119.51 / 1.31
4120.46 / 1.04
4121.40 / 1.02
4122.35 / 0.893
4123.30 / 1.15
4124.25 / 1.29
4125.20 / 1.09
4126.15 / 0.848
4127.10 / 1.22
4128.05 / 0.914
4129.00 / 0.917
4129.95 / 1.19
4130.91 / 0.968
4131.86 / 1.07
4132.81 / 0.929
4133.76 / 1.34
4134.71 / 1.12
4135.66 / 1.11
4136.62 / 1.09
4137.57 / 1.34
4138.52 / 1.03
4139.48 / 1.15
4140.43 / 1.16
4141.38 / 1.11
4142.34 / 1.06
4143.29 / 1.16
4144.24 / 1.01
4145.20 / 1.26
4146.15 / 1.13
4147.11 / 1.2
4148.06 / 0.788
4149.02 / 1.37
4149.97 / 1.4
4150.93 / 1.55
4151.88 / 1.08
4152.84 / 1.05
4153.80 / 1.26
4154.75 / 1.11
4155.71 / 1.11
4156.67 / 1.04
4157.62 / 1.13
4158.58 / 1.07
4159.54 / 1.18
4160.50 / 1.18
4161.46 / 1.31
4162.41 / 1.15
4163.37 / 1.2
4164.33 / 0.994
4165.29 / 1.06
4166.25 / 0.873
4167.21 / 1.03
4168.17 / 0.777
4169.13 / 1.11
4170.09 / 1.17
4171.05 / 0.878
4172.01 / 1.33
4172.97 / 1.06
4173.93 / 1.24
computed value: 7.87 angstrom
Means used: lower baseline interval 1.14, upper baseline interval 1.14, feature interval 0.908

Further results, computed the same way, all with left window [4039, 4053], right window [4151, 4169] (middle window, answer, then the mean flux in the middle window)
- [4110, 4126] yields 1.64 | 1.01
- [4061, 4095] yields 2.84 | 1.06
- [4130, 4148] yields -0.05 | 1.12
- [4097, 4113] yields 4.33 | 0.831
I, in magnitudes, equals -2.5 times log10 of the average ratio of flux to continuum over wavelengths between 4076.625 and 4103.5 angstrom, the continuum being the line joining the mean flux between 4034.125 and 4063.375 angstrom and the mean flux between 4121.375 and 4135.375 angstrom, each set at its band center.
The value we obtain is 0.18 mag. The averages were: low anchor 1.17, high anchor 1.07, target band 0.947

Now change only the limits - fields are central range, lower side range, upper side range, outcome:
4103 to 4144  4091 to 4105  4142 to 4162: -0.04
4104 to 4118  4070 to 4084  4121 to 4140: 0.23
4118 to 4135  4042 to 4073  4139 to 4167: 0.08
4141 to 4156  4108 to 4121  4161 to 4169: -0.14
